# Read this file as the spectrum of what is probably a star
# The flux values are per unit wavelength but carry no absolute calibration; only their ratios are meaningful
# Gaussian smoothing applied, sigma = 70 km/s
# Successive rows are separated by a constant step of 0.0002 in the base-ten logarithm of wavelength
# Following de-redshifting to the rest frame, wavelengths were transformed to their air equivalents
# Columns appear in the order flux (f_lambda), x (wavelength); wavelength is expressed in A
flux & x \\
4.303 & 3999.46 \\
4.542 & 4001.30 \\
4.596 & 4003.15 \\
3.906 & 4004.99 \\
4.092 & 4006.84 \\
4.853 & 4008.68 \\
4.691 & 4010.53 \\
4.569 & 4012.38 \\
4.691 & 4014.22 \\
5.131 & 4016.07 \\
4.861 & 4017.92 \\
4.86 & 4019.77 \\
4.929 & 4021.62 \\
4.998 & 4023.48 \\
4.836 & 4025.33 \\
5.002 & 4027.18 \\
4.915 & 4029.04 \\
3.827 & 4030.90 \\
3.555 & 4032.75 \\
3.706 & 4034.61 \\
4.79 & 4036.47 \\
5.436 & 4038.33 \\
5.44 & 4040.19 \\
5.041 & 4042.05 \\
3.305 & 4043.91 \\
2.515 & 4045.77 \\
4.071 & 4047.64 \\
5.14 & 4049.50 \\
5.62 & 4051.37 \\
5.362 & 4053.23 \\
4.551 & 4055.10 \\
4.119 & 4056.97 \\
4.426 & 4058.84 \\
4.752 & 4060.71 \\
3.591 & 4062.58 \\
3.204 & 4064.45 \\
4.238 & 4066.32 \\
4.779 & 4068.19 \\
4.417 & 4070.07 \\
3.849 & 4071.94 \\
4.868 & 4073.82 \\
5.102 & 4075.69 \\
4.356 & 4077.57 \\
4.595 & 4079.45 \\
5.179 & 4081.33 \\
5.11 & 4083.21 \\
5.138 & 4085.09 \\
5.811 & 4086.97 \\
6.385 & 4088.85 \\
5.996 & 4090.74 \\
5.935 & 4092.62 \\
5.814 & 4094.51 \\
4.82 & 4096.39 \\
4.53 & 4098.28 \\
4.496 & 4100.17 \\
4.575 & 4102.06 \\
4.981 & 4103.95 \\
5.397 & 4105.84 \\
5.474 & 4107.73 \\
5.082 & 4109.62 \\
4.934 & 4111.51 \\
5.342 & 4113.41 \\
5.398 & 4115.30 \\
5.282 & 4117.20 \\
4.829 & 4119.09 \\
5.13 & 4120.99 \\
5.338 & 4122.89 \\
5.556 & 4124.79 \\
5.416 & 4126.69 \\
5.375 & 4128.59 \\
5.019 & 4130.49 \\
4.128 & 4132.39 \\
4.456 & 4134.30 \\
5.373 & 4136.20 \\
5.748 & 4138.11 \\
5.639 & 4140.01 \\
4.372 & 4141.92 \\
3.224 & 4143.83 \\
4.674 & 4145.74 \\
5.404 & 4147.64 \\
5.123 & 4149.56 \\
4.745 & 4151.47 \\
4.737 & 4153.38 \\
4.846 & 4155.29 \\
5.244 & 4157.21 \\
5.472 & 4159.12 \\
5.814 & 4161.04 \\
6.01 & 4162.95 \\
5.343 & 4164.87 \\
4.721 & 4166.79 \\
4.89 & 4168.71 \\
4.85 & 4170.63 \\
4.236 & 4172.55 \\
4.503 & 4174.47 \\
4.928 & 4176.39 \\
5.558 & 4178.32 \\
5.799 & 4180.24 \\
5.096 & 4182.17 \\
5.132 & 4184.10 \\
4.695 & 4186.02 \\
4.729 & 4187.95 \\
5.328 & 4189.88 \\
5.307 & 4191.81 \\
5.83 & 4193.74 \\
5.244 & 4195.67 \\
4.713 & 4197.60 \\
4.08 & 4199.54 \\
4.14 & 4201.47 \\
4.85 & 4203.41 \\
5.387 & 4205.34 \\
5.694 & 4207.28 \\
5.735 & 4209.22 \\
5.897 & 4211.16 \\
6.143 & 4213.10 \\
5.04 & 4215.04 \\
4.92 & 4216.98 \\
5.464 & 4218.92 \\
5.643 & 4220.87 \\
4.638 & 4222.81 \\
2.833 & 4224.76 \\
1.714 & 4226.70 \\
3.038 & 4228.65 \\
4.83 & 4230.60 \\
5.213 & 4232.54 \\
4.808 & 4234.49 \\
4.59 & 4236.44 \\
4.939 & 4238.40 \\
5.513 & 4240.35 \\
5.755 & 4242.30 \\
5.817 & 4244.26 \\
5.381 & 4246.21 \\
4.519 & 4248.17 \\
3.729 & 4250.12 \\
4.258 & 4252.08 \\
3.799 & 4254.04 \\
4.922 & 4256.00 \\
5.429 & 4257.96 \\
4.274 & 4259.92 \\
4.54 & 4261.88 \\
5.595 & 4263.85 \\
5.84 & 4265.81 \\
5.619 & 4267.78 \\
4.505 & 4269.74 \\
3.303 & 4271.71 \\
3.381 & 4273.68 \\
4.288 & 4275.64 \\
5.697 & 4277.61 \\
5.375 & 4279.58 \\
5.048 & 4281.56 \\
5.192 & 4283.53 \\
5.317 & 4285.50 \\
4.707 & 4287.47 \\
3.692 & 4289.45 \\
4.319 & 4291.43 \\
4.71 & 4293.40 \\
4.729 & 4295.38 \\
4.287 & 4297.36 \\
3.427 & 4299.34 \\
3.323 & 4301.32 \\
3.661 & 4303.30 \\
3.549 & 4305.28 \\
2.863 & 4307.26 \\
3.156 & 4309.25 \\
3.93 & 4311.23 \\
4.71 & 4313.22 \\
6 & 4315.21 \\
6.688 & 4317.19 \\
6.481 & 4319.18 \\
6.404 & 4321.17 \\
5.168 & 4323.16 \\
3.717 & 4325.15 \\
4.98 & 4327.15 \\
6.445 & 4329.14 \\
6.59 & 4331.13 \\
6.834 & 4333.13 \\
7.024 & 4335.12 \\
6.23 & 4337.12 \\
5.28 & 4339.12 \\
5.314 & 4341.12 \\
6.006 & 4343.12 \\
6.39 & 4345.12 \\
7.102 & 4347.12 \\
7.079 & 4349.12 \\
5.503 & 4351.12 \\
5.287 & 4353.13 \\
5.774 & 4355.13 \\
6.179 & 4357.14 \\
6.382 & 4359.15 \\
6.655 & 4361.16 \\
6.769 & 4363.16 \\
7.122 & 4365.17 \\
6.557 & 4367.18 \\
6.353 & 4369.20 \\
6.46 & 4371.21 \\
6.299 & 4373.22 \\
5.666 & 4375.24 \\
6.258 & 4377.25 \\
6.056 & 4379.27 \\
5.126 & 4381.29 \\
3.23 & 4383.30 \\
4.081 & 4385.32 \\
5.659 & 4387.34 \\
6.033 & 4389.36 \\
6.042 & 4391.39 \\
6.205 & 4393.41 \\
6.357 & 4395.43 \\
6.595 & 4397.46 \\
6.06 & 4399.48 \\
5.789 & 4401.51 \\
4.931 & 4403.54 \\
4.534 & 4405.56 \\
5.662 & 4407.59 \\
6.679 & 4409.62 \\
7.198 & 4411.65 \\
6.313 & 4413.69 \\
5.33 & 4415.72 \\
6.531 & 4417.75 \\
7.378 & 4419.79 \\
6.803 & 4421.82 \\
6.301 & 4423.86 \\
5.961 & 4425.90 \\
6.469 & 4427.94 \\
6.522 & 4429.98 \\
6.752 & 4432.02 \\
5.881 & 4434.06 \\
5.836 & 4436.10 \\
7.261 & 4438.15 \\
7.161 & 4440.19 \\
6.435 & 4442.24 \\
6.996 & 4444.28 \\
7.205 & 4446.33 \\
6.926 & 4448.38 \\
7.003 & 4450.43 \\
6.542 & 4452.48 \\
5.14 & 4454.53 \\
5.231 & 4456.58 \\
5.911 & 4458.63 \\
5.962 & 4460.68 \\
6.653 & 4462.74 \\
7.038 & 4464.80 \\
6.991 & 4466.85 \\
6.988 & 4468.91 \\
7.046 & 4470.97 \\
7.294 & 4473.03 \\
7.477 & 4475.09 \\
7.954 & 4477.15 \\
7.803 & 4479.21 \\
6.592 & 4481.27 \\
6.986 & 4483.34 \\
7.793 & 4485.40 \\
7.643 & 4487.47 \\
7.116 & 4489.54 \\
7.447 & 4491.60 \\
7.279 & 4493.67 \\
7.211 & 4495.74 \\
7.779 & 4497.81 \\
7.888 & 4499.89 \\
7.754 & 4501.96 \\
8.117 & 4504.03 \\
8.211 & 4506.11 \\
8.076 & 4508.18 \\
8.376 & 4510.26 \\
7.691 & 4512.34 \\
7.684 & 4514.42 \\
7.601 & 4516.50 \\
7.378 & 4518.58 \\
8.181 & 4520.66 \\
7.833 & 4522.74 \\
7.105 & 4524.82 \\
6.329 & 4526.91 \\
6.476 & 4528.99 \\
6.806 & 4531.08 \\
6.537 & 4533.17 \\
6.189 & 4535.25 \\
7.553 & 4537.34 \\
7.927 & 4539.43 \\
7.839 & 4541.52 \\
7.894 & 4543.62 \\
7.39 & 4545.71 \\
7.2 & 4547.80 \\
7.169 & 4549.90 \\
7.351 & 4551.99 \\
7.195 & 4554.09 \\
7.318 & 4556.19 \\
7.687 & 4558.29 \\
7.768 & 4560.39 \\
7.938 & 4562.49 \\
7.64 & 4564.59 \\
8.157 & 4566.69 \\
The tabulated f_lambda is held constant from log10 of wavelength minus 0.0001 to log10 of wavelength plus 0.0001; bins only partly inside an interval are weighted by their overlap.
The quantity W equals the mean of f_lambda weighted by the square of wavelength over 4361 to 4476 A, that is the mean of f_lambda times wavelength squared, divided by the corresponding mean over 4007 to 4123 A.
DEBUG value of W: 1.5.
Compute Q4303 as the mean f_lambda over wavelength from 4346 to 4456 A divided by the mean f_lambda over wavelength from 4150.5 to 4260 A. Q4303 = 1.26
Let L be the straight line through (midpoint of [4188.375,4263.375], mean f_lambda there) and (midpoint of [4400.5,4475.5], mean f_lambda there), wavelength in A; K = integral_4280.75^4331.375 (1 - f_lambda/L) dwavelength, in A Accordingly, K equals 6.90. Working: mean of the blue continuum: 4.84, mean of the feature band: 4.71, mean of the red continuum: 6.43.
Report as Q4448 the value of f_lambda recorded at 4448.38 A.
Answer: 6.926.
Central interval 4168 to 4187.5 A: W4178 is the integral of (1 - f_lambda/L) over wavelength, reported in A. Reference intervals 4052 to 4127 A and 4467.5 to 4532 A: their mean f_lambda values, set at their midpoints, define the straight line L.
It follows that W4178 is 1.9 A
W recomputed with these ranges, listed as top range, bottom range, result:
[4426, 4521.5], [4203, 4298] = 1.64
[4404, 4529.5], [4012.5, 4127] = 1.73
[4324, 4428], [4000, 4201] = 1.41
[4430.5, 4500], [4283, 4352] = 1.43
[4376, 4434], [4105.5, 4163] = 1.33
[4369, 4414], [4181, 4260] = 1.29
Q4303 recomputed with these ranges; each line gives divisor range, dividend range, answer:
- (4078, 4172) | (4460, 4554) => 1.44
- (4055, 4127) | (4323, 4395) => 1.20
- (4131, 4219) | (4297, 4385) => 1.10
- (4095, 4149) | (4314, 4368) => 1.23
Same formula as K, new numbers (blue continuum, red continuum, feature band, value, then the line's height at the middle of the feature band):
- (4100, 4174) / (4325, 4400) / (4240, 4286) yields 5.9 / 5.59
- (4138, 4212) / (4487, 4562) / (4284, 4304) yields 5.5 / 5.88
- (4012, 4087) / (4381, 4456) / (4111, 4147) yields -0.7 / 4.92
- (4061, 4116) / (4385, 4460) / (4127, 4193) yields 2.5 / 5.22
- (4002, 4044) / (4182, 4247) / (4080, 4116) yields -3.9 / 4.76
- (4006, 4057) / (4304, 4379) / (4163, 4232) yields 4.6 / 5.26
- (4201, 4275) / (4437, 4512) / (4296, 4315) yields 5.9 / 5.46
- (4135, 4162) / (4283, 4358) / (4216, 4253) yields 3.7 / 5.12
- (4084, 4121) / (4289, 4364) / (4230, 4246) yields 0.3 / 5.32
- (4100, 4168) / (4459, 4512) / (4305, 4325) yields 4.4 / 6.28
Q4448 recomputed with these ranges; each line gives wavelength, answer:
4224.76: 2.833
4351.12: 5.503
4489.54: 7.116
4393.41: 6.205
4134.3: 4.456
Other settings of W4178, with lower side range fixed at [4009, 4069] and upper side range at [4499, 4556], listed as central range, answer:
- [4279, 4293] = 2.9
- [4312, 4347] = 2.0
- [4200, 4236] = 5.4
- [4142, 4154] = 1.3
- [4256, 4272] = 2.5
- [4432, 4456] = 1.4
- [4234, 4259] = 3.9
